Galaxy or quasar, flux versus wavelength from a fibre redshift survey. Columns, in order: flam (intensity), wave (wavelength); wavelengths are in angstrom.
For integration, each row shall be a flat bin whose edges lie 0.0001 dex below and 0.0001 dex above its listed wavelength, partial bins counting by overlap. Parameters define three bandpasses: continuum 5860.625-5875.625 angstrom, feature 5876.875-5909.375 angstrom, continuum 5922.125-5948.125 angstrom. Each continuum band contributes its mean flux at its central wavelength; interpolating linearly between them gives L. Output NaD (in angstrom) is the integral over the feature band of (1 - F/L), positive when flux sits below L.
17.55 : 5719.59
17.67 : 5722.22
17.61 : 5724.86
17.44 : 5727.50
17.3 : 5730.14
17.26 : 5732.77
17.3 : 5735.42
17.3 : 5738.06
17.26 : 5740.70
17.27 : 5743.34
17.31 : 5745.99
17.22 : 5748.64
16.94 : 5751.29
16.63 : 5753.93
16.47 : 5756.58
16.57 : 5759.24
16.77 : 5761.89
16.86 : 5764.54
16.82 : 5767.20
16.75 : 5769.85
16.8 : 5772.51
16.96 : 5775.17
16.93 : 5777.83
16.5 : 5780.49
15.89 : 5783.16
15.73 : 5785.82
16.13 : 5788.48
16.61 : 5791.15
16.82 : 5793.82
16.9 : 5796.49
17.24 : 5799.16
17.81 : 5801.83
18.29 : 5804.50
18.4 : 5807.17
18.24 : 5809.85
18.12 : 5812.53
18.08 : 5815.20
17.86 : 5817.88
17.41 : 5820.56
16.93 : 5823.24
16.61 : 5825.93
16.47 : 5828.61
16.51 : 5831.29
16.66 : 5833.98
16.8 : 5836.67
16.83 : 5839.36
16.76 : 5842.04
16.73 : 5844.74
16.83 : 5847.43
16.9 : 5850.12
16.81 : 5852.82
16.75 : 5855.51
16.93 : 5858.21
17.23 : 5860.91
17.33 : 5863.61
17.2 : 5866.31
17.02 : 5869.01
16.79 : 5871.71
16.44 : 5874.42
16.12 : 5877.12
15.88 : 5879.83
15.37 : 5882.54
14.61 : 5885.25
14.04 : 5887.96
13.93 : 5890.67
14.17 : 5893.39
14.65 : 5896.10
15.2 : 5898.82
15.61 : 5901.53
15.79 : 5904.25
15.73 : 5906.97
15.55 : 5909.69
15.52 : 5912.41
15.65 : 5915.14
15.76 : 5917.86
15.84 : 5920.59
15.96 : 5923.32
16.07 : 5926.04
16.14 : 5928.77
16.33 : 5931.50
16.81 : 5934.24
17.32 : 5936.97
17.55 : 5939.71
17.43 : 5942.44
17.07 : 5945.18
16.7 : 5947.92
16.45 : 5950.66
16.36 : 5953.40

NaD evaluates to 3.5 angstrom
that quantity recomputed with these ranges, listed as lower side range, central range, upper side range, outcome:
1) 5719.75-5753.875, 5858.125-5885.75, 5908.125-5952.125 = 0.30 angstrom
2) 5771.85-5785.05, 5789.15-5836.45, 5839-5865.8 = -1.66 angstrom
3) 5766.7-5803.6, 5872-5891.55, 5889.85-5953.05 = 1.08 angstrom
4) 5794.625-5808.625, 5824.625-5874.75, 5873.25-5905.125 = -1.70 angstrom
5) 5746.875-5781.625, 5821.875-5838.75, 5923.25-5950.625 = 0.11 angstrom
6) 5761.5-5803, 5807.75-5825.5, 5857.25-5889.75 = -1.31 angstrom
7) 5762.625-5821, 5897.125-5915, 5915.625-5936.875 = 0.84 angstrom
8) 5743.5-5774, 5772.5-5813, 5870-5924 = -1.43 angstrom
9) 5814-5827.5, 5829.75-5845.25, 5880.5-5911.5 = 0.10 angstrom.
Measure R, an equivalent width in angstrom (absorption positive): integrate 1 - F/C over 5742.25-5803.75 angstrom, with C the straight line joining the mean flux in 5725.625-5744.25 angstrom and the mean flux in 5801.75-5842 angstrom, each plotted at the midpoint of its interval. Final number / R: 1.9 angstrom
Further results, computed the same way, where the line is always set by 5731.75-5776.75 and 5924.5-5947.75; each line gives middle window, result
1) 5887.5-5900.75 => 1.87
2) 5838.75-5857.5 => 0.10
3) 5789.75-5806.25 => -0.36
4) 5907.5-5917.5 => 0.74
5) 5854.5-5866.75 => -0.15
